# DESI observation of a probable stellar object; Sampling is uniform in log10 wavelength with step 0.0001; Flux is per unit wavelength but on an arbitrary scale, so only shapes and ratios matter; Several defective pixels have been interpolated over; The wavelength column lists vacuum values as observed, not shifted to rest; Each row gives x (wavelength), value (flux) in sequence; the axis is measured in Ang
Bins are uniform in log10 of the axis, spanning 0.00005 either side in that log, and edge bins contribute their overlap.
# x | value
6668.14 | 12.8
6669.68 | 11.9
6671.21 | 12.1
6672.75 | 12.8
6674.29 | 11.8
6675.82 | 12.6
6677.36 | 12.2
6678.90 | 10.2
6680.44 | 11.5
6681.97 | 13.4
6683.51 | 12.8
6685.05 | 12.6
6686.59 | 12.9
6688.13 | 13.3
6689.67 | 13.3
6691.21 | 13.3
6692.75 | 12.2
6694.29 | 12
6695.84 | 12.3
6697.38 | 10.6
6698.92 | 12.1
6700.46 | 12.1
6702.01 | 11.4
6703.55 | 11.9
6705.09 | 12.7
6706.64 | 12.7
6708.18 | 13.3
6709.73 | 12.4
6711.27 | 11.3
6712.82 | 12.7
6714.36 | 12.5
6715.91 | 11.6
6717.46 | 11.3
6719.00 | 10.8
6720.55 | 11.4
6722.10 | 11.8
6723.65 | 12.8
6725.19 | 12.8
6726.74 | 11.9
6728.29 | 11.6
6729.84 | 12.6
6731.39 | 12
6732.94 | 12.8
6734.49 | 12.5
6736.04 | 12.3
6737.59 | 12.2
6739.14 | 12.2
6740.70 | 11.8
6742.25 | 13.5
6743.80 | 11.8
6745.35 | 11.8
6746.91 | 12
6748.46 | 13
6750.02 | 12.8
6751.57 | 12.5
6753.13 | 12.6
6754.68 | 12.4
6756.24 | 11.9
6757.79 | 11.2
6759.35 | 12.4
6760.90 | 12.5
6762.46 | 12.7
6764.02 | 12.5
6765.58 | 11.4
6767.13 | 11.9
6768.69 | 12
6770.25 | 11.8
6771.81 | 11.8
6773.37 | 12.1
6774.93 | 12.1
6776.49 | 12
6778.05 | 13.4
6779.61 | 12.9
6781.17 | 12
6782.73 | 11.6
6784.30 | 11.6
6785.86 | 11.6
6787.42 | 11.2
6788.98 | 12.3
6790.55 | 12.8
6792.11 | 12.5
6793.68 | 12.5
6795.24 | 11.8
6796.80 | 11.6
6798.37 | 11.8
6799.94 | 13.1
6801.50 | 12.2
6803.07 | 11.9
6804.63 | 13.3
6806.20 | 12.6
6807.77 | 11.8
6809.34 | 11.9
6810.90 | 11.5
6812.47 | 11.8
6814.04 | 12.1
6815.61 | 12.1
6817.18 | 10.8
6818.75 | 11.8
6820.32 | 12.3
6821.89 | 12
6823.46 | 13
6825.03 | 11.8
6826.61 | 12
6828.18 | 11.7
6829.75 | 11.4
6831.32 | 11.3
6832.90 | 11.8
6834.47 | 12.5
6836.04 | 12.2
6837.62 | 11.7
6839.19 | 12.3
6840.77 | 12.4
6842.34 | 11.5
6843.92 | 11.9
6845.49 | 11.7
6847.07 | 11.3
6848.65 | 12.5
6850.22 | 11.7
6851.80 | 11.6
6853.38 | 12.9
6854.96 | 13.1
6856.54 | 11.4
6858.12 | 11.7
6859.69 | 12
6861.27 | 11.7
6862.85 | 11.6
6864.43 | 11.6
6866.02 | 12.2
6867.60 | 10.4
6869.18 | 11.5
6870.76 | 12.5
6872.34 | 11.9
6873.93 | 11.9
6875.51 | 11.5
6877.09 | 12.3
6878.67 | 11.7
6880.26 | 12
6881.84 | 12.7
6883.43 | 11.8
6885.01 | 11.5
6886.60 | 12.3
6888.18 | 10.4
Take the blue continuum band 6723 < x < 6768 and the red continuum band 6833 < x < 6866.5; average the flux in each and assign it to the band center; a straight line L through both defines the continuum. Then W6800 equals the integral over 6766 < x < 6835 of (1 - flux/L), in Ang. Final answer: 0.5 Ang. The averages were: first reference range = 12.3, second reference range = 12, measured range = 12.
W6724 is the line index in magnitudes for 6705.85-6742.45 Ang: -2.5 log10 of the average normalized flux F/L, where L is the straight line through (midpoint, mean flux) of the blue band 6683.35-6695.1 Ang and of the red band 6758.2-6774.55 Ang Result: 0.03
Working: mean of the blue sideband 12.8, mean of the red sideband 12.1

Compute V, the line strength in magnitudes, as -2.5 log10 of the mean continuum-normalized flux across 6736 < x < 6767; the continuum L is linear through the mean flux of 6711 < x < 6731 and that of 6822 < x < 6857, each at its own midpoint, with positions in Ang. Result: -0.03 mag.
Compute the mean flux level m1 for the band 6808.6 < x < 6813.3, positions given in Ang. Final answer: 11.7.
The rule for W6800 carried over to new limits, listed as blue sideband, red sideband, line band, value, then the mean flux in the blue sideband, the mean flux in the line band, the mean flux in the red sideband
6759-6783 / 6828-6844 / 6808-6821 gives 0.23 Ang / 12.2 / 11.8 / 11.9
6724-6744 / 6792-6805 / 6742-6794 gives 0.44 Ang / 12.3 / 12.2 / 12.3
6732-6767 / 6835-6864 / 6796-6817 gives 0.02 Ang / 12.3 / 12.1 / 12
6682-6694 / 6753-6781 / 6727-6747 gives 0.36 Ang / 12.9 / 12.2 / 12.2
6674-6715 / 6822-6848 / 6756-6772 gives 0.12 Ang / 12.3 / 12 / 11.9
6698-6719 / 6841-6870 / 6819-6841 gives -0.29 Ang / 12.1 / 12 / 11.8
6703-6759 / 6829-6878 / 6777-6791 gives -0.09 Ang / 12.2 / 12.1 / 11.9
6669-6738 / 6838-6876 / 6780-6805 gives -0.20 Ang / 12.2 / 12.1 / 11.9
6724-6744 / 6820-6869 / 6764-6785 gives 0.19 Ang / 12.3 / 12.1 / 11.9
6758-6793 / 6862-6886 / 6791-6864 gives -0.28 Ang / 12.1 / 12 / 11.8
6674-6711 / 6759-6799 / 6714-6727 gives 0.41 Ang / 12.3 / 11.9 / 12.1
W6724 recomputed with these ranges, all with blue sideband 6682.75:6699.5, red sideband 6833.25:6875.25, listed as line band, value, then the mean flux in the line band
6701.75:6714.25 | 0.01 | 12.4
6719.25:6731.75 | 0.03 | 12.1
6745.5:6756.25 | -0.01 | 12.4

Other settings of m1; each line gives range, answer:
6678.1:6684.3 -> 12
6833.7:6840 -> 12.2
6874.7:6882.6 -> 12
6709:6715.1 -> 12.2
